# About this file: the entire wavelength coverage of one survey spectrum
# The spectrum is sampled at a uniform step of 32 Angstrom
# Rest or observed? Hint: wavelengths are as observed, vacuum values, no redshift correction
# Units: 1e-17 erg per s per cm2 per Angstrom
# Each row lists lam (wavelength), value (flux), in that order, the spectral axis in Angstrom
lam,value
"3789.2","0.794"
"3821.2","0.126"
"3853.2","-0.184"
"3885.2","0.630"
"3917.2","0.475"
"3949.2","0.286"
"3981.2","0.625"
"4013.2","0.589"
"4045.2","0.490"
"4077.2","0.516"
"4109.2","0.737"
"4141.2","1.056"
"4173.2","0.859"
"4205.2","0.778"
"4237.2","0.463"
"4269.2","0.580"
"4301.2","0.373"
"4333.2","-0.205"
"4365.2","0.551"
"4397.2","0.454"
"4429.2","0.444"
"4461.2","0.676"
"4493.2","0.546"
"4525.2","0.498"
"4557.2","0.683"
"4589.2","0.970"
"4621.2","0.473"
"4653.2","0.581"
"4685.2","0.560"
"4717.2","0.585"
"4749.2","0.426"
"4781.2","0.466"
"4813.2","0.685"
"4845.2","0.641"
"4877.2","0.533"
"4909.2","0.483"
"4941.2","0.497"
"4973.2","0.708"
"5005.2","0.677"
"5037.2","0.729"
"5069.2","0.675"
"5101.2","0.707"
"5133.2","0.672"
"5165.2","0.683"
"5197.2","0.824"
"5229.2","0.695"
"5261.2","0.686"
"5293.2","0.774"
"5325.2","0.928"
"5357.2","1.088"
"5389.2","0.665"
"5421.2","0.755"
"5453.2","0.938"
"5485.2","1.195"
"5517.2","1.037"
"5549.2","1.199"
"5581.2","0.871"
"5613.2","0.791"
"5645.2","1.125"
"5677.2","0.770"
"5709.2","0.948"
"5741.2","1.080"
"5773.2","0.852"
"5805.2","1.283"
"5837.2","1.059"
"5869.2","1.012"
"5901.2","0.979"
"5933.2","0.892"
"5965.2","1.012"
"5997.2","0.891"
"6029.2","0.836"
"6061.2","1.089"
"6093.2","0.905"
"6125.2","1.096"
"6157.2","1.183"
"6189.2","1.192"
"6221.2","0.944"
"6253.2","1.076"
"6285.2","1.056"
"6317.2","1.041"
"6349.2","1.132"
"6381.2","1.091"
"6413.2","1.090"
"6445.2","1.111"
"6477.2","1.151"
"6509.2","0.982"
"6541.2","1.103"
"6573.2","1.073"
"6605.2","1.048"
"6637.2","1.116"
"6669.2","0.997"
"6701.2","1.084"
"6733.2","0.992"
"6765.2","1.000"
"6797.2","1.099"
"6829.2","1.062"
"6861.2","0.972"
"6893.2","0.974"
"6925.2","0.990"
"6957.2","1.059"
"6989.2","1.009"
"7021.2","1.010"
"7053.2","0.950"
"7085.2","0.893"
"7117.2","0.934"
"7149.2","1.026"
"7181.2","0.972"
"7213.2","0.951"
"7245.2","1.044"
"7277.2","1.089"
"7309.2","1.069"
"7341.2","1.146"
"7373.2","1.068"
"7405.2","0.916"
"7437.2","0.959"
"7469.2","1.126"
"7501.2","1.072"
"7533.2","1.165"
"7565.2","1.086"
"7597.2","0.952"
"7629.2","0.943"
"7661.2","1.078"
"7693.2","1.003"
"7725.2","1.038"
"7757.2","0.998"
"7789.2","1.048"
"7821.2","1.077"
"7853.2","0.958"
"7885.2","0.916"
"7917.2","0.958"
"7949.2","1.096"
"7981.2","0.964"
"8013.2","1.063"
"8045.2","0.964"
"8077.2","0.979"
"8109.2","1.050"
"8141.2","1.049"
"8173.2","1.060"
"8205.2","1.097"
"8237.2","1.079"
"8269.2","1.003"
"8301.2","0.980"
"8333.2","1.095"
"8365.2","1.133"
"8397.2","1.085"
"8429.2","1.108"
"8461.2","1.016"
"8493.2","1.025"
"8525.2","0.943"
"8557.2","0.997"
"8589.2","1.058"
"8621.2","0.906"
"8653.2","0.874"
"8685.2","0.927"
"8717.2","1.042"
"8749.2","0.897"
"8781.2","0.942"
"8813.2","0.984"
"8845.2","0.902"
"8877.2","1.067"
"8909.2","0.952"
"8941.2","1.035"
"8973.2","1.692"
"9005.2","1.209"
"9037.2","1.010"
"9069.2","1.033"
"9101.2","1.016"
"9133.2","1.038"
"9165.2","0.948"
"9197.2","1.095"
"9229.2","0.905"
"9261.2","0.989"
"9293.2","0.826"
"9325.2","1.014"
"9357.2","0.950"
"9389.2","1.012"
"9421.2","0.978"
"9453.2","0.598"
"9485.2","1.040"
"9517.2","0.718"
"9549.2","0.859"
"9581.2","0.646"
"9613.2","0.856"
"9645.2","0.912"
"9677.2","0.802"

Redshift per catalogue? 0.37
